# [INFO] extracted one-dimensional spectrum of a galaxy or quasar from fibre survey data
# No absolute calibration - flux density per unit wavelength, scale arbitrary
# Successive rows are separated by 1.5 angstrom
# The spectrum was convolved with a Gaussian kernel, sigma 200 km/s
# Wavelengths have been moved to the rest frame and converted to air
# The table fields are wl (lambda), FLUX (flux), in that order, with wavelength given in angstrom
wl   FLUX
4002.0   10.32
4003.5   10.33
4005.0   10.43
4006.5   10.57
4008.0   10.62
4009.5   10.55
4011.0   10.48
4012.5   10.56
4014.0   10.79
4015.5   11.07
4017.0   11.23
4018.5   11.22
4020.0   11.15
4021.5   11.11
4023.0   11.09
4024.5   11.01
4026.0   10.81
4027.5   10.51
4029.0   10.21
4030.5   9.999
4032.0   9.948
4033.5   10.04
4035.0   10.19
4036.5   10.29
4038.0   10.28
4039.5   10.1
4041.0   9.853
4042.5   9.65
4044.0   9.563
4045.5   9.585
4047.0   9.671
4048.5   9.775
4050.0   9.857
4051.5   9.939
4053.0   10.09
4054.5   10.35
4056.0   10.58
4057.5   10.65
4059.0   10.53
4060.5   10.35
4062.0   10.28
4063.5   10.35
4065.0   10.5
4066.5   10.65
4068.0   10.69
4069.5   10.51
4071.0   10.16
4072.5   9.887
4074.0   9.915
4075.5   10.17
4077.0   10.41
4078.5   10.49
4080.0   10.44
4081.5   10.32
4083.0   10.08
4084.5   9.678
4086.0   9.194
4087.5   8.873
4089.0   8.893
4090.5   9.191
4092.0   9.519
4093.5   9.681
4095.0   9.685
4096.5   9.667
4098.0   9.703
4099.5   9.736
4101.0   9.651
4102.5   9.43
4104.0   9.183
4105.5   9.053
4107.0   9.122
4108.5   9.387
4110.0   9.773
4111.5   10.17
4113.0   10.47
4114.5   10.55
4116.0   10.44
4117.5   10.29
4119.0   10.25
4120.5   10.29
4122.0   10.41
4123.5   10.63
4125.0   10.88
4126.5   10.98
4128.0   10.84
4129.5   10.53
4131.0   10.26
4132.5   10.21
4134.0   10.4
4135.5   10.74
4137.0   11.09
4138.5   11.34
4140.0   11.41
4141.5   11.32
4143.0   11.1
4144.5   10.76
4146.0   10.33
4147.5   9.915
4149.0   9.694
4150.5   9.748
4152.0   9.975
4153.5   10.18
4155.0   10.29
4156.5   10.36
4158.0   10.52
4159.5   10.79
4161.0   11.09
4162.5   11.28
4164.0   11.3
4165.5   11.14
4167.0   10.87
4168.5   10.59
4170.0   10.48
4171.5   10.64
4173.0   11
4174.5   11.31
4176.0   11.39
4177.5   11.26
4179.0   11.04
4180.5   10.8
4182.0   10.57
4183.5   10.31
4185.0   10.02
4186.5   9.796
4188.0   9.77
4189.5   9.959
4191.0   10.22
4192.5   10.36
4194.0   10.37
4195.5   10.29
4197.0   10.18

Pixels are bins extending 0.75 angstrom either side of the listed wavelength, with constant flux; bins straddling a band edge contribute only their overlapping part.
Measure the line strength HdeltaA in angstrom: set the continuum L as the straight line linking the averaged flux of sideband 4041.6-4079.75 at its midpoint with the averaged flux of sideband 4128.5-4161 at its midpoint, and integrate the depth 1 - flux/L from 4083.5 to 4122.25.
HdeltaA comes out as 2.5 angstrom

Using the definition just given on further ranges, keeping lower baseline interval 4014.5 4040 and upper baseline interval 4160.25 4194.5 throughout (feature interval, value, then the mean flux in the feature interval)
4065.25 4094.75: 1.93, 9.94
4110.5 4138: 0.34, 10.5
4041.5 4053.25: 0.96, 9.75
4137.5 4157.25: 0.30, 10.5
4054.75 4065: 0.16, 10.5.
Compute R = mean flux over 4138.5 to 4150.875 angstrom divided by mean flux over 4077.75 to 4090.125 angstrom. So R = 1.09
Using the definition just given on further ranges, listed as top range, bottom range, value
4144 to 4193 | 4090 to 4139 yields 1.04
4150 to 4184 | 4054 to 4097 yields 1.07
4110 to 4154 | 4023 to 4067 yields 1.03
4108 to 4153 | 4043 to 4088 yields 1.04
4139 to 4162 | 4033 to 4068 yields 1.04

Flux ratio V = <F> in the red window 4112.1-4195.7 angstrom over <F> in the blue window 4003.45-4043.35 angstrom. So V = 1.01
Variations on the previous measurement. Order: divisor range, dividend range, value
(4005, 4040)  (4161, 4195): 1.01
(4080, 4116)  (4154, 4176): 1.12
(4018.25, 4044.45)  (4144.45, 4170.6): 1.01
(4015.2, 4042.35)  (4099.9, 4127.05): 0.95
